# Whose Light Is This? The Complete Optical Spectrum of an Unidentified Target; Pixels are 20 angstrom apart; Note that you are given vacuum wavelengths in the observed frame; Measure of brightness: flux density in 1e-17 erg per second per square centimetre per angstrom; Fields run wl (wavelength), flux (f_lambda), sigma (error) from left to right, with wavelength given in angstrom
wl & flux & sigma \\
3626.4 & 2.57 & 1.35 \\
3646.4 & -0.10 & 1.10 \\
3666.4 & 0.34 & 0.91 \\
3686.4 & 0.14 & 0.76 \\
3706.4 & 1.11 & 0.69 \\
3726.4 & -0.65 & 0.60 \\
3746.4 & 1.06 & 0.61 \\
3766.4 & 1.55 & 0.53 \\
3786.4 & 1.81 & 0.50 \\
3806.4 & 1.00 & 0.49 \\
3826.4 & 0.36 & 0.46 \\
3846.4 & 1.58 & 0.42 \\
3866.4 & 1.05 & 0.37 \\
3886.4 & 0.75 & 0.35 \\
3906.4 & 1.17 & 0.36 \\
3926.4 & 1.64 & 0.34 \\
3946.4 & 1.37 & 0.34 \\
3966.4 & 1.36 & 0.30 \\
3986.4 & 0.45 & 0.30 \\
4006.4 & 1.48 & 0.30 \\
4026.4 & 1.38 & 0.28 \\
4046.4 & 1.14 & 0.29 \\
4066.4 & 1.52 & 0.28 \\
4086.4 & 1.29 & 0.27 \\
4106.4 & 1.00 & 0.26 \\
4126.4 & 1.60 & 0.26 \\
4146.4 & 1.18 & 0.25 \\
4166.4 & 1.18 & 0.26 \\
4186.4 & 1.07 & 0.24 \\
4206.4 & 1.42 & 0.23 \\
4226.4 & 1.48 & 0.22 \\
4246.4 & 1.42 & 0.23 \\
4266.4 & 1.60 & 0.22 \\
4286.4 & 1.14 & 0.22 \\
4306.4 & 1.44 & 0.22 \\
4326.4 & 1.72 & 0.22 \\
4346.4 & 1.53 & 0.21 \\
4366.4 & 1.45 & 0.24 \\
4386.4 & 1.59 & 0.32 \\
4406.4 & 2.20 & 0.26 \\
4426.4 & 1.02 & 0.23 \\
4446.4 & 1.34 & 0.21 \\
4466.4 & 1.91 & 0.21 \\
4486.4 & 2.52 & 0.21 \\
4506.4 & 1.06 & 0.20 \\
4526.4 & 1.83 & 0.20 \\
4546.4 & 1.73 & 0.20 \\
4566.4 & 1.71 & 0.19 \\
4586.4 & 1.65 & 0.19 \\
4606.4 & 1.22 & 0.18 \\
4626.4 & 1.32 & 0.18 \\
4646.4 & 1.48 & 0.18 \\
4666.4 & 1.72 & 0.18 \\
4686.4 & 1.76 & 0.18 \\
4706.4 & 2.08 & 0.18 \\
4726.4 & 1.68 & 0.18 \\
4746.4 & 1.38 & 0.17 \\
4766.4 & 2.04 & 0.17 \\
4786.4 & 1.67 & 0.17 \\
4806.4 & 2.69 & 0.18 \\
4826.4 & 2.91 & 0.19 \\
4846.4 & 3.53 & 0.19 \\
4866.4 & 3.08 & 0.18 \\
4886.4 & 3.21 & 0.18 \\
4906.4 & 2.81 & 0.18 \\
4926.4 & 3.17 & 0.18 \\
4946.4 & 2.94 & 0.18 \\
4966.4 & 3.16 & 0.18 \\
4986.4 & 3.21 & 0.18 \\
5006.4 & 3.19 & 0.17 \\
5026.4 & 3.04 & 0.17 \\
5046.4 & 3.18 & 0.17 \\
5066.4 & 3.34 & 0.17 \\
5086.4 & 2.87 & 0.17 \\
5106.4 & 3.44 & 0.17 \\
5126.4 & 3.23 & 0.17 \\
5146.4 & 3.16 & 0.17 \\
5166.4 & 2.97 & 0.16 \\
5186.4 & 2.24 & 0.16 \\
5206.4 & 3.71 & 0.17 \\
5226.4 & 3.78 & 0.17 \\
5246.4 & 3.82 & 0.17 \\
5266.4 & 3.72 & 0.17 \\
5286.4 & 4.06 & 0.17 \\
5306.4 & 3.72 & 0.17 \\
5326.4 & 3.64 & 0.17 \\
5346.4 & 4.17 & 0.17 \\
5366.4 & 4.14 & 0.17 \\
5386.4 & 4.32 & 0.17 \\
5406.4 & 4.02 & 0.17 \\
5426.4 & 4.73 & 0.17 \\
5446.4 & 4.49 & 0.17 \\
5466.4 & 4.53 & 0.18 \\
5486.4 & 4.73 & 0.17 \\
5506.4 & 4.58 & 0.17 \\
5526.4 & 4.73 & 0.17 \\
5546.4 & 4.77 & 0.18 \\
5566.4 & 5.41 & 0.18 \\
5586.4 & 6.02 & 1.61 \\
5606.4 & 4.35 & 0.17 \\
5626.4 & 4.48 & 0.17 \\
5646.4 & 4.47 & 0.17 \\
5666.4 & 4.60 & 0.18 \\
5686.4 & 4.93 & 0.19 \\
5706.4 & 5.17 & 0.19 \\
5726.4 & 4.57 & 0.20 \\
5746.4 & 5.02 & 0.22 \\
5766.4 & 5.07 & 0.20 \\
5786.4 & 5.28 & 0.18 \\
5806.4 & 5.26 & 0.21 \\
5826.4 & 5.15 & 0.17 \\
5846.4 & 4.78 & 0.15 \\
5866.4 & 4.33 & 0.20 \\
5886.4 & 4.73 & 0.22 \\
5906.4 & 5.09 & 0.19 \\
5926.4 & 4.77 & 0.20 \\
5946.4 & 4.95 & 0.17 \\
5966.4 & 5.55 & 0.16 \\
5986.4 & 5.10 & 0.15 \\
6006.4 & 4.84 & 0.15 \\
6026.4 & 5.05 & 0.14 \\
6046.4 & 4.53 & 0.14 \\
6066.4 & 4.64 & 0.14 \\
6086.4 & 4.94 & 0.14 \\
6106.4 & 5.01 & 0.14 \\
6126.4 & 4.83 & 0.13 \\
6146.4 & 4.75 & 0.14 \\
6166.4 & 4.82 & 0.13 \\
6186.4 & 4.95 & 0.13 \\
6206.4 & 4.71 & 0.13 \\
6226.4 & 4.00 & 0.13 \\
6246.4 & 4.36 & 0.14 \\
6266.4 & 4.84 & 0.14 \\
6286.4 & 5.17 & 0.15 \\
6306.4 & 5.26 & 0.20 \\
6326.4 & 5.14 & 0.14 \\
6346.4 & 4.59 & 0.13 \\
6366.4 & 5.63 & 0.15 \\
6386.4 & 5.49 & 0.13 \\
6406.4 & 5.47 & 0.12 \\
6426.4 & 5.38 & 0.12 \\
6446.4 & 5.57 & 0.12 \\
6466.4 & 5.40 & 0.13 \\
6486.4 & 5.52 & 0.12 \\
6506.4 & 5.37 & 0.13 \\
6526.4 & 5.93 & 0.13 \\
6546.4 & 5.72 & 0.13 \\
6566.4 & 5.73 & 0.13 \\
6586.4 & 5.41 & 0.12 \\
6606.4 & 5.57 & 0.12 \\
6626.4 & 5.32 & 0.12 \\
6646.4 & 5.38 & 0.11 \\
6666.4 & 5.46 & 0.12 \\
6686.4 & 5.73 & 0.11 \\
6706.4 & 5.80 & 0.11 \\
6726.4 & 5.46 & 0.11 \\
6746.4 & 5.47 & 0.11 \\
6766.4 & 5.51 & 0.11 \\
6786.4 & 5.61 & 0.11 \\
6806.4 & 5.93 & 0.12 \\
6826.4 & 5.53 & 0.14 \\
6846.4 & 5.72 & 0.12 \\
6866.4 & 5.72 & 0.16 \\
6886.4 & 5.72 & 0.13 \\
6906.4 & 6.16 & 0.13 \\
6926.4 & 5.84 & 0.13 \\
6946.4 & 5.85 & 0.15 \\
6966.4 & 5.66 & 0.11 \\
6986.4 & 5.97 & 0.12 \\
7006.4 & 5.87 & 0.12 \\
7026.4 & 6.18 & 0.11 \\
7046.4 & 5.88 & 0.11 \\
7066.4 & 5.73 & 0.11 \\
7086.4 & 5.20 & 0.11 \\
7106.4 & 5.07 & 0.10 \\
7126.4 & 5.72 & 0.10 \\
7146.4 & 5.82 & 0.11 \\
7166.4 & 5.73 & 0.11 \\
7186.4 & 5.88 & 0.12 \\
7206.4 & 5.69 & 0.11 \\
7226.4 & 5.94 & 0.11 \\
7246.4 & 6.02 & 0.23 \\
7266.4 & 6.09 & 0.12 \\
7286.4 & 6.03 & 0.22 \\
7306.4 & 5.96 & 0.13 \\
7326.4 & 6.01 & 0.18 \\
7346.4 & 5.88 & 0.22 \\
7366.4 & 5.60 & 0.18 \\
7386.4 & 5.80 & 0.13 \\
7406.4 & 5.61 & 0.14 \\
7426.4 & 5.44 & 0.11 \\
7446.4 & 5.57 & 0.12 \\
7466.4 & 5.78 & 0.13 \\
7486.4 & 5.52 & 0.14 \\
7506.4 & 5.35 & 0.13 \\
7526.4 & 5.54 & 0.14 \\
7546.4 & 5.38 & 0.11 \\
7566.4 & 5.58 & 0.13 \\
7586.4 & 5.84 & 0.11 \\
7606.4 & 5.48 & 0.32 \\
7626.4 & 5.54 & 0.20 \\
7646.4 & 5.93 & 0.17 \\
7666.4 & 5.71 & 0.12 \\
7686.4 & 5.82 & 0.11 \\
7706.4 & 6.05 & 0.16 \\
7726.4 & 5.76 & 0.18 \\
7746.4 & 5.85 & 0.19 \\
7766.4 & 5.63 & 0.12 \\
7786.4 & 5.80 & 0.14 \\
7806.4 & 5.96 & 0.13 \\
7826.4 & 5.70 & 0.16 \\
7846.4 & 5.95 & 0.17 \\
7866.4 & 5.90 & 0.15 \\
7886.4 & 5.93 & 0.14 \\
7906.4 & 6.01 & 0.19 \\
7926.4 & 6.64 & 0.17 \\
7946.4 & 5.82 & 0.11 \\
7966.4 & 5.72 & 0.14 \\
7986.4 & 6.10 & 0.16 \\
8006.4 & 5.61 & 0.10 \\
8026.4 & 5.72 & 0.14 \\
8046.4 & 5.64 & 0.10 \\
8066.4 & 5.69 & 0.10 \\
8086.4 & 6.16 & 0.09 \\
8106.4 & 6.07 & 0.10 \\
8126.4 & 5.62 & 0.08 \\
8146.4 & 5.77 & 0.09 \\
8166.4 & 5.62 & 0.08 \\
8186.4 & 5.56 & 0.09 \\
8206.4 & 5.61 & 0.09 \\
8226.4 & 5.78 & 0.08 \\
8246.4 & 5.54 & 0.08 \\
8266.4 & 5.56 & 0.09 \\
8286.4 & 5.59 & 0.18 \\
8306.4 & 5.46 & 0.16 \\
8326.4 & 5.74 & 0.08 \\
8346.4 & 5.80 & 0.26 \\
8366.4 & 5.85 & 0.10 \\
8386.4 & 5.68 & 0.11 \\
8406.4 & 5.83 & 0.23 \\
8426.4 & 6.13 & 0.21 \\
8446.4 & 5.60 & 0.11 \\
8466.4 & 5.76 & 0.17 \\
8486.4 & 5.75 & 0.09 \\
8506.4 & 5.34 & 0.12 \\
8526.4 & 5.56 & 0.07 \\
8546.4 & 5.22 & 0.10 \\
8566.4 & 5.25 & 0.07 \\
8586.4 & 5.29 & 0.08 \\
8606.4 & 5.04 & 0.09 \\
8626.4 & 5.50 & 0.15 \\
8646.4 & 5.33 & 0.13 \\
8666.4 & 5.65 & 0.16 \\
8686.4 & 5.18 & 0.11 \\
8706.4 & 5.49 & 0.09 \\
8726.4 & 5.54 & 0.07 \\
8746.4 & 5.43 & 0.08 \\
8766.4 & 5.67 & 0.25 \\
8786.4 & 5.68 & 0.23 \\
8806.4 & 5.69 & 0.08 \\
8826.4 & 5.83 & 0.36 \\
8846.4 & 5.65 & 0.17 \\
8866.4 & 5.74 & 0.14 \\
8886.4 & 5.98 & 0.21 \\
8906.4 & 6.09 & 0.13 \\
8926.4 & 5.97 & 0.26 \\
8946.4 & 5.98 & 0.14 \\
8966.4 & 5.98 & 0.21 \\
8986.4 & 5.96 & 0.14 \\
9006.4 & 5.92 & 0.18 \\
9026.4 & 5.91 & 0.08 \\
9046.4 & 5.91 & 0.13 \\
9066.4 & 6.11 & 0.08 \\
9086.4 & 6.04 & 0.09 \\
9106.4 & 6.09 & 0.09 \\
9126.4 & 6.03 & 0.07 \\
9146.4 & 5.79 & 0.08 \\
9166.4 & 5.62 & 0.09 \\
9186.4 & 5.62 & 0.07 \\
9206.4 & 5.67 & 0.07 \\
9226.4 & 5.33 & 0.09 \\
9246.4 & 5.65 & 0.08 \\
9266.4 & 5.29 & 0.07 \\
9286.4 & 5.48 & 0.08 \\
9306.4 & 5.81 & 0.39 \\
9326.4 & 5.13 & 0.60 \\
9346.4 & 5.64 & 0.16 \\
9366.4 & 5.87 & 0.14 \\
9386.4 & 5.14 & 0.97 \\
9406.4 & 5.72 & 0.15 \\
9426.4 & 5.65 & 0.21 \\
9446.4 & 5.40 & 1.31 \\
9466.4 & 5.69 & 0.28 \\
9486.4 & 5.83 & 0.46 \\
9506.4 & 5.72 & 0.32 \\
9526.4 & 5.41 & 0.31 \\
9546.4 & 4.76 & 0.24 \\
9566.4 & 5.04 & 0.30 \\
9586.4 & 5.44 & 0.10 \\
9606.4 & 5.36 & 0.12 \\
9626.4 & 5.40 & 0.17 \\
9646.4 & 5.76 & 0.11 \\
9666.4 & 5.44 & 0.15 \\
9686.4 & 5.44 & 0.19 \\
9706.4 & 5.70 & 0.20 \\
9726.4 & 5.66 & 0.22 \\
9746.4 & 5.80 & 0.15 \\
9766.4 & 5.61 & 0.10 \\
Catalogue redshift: 0.20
